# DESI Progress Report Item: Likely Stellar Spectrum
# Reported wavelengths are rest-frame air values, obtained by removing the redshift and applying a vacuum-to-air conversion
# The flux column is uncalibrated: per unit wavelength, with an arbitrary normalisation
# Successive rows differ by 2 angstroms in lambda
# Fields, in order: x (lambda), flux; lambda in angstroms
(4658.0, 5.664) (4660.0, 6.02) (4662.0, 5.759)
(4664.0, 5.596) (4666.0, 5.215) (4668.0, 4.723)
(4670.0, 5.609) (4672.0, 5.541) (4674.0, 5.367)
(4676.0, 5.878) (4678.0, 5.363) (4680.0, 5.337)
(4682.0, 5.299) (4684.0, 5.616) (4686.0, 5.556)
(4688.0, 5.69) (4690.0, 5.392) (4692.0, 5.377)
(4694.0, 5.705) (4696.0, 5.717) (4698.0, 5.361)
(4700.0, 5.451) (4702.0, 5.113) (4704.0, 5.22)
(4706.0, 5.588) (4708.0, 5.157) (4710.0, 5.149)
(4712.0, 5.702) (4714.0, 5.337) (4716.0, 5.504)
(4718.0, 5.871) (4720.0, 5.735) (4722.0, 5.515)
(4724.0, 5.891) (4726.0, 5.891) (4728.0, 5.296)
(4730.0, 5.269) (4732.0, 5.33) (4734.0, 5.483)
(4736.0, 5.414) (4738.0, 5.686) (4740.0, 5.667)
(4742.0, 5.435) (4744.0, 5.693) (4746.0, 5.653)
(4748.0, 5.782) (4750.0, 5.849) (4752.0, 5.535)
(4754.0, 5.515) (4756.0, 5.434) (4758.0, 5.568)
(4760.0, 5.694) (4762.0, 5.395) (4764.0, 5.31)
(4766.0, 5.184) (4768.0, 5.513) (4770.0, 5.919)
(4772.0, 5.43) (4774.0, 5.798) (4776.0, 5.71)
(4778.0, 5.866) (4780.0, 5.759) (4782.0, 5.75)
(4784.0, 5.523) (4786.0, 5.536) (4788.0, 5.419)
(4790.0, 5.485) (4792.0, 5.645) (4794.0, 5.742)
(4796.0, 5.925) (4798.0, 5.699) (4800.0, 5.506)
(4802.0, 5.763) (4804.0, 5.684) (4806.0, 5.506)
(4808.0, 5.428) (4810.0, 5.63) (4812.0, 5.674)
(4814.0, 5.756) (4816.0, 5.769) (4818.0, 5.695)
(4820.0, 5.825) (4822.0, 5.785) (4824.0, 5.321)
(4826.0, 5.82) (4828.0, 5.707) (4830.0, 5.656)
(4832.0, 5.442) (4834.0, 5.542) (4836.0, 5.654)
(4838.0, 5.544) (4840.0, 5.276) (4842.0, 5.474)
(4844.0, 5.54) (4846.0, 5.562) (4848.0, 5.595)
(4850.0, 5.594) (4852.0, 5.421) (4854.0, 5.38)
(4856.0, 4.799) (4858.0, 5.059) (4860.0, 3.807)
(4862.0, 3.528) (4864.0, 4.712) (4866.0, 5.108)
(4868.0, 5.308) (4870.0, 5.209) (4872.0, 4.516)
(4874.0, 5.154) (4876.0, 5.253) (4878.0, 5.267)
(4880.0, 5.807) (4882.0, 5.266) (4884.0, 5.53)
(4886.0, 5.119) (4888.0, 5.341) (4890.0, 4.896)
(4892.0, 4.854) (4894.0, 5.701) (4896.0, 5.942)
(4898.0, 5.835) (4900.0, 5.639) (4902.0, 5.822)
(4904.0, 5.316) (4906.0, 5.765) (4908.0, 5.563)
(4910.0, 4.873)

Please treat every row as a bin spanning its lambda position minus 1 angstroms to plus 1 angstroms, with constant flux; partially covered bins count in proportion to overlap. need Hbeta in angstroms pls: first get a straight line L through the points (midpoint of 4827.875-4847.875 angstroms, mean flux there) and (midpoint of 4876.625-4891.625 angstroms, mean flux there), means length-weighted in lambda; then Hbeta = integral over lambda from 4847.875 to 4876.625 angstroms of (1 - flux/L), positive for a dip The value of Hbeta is 2.5 angstroms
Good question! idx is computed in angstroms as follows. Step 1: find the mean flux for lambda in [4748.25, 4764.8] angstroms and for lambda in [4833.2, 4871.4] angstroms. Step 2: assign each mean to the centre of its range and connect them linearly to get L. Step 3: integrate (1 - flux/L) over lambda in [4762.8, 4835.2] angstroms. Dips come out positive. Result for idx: -3.5 angstroms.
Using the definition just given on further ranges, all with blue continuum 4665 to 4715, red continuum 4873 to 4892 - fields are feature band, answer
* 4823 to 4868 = 0.4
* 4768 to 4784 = -1.1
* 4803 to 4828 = -1.6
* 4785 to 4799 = -0.8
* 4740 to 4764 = -1.0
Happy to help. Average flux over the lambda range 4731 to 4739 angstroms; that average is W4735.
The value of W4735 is 5.48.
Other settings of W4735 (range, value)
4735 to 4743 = 5.55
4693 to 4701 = 5.56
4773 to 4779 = 5.79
